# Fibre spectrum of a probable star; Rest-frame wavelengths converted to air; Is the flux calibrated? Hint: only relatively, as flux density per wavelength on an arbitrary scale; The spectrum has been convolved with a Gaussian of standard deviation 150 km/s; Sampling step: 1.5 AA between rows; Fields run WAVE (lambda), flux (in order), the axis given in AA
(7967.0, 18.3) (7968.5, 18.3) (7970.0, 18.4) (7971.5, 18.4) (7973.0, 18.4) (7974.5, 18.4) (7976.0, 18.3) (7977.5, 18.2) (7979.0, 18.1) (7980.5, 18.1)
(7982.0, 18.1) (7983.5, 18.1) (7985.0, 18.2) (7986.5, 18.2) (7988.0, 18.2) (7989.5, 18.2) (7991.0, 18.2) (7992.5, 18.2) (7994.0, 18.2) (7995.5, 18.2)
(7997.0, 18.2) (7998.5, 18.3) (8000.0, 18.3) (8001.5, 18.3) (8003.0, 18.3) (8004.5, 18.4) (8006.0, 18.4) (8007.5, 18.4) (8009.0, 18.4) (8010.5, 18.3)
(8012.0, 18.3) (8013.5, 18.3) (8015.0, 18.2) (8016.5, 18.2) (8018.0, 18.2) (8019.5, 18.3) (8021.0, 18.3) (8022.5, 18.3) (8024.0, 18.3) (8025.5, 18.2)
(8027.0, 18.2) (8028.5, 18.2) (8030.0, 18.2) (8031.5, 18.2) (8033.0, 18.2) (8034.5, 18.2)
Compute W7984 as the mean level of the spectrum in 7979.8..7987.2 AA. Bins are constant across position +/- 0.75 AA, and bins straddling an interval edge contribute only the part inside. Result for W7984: 18.1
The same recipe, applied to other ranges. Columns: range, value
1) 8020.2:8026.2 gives 18.3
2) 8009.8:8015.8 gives 18.3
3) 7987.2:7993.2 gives 18.2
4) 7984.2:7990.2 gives 18.2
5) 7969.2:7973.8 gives 18.4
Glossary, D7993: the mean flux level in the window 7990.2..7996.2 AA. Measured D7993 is 18.2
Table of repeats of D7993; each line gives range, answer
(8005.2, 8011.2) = 18.4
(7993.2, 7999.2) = 18.2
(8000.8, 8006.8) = 18.4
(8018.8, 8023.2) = 18.3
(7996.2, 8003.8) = 18.3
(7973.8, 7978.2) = 18.3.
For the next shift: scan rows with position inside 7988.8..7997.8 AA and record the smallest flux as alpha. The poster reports 18.2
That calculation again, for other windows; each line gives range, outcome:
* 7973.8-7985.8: 18.1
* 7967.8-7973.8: 18.3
